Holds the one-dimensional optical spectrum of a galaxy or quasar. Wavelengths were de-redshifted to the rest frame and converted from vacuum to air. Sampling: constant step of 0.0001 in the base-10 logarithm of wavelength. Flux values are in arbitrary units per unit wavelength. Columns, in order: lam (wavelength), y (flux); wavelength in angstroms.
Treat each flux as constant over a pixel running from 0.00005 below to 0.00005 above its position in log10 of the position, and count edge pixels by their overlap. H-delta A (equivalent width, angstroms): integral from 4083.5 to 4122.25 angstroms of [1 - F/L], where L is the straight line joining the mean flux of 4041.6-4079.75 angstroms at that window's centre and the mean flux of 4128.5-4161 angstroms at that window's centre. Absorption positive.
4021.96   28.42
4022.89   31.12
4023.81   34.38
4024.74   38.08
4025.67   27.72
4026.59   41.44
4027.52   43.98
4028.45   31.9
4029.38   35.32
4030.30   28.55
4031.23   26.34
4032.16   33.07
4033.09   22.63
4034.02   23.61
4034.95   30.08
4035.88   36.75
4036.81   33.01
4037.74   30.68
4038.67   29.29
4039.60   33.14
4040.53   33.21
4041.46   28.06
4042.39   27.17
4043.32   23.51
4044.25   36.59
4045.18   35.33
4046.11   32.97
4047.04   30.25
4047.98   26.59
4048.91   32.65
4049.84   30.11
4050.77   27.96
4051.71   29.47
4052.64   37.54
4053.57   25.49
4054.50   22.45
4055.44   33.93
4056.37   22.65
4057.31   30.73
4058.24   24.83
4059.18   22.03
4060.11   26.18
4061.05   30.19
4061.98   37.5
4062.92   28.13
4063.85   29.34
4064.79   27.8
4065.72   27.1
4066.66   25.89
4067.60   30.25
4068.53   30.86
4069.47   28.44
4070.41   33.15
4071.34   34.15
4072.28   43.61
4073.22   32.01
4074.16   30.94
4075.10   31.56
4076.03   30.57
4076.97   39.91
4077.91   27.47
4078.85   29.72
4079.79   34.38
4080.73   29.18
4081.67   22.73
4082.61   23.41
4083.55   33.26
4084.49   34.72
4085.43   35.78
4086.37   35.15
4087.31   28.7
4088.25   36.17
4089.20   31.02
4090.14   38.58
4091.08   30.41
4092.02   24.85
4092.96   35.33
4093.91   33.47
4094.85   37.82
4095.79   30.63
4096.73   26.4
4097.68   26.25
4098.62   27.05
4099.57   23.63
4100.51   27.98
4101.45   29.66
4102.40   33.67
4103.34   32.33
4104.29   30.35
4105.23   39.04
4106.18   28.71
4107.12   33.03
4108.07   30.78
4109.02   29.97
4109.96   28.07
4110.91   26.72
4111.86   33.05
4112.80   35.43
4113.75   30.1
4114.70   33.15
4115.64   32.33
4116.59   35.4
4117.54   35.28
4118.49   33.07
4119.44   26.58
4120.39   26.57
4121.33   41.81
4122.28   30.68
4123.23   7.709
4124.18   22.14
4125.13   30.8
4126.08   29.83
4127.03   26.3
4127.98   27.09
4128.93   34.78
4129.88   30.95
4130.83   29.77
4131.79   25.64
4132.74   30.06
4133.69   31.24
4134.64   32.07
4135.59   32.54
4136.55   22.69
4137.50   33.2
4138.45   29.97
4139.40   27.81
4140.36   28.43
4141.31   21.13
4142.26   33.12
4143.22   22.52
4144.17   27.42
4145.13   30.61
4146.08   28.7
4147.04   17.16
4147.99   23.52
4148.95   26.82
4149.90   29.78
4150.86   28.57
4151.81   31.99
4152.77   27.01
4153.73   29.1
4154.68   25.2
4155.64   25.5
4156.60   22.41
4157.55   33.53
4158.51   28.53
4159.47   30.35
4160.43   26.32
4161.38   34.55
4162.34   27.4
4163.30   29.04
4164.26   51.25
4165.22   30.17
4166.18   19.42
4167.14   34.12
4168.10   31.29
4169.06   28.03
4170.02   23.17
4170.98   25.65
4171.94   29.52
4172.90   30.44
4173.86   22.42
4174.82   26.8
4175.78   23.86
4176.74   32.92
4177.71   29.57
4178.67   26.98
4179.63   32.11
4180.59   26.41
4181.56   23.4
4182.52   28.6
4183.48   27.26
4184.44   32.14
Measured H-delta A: -3.4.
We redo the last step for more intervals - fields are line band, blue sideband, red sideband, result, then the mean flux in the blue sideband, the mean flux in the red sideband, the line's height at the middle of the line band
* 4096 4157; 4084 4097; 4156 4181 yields 4.4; 32.9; 29.1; 31.1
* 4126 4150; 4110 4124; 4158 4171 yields 1.6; 30.3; 30.1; 30.2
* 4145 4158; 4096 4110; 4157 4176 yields 1.1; 29.9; 29.3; 29.5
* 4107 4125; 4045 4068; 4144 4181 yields -0.9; 29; 28.4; 28.7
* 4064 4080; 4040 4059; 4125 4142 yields -1.2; 29.5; 29.1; 29.4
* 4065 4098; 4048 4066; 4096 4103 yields -3.8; 28.7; 28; 28.3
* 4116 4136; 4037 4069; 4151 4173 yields -0.1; 29.4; 29.3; 29.3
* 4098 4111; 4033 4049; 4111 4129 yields 0.0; 30.4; 29.9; 30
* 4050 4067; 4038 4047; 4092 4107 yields 1.4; 31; 30.7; 30.9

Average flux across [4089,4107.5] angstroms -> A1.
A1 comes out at 31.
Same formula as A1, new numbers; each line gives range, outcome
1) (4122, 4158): 27.6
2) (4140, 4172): 28.3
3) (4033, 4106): 30.5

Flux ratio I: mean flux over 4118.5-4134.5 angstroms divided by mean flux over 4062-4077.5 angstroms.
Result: 0.9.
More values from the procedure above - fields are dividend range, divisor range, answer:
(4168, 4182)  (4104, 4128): 0.91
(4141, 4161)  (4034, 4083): 0.90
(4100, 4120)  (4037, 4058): 1.05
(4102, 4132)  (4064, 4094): 0.96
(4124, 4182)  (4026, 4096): 0.92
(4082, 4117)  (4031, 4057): 1.05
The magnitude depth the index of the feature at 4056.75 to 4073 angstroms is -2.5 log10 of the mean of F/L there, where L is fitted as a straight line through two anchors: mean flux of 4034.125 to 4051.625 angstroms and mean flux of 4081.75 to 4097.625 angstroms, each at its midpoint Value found 0.05 mag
